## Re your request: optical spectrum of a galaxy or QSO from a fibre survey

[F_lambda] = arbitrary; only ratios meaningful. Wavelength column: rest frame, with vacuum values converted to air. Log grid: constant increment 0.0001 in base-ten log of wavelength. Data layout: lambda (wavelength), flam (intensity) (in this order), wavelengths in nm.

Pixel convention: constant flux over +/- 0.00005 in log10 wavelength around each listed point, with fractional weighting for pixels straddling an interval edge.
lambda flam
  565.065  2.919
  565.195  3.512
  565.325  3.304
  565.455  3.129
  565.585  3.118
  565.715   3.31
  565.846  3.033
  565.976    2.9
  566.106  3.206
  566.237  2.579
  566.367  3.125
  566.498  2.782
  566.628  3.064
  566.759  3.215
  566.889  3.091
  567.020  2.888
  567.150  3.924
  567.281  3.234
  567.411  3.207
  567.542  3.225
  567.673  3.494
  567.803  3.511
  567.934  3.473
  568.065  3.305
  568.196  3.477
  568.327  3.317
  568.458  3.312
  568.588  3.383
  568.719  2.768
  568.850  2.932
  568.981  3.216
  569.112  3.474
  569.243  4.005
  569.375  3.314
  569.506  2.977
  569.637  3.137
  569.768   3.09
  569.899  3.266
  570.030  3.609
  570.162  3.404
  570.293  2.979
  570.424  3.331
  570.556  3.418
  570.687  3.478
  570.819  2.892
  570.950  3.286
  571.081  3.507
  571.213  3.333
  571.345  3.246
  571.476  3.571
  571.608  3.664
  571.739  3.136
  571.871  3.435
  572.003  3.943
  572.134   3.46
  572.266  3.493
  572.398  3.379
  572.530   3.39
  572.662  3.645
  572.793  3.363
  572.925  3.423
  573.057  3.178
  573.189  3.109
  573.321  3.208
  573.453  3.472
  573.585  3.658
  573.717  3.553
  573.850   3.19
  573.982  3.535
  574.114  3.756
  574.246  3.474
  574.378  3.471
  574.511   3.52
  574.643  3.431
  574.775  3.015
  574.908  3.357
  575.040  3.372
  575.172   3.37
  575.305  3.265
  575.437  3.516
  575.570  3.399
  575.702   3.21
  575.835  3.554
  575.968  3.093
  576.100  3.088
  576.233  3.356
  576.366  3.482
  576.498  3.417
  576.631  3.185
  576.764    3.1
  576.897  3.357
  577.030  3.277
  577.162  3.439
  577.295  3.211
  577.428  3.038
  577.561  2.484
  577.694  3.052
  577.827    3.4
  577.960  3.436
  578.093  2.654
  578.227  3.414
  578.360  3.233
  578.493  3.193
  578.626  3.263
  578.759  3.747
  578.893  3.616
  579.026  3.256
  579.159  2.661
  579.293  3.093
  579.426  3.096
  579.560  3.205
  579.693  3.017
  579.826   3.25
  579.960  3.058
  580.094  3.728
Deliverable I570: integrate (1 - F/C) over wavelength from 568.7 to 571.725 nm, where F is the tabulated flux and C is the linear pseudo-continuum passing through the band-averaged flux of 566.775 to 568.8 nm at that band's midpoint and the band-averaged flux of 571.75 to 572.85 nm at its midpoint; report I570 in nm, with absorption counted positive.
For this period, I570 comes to 0.091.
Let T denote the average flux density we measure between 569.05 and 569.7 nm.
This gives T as 3.38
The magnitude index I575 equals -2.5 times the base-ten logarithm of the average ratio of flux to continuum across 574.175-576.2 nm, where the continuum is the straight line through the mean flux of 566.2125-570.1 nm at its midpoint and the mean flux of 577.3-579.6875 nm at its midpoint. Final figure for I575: -0.05 mag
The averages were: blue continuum 3.25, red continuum 3.16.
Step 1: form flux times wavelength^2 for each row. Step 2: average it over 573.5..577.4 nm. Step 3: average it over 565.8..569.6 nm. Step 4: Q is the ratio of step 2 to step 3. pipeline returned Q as 1.07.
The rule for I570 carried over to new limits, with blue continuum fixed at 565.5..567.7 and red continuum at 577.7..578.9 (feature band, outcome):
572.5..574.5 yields -0.12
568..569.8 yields -0.06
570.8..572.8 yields -0.14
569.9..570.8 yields -0.04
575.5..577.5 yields 0.00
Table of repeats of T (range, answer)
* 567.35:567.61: 3.21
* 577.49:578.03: 3.09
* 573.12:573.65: 3.36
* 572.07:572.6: 3.43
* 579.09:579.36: 2.88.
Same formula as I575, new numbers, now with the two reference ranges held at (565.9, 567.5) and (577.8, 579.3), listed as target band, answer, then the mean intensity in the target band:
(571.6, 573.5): -0.08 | 3.41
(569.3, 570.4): -0.03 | 3.23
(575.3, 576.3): -0.03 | 3.31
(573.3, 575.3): -0.08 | 3.42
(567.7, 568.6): -0.09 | 3.4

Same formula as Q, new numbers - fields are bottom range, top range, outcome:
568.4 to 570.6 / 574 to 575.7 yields 1.06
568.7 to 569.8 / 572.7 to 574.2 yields 1.07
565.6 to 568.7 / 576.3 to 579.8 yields 1.04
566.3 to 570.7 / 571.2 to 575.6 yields 1.06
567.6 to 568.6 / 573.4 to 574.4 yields 1.05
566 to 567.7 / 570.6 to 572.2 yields 1.10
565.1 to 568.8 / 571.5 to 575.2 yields 1.09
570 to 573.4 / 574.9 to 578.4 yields 0.98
